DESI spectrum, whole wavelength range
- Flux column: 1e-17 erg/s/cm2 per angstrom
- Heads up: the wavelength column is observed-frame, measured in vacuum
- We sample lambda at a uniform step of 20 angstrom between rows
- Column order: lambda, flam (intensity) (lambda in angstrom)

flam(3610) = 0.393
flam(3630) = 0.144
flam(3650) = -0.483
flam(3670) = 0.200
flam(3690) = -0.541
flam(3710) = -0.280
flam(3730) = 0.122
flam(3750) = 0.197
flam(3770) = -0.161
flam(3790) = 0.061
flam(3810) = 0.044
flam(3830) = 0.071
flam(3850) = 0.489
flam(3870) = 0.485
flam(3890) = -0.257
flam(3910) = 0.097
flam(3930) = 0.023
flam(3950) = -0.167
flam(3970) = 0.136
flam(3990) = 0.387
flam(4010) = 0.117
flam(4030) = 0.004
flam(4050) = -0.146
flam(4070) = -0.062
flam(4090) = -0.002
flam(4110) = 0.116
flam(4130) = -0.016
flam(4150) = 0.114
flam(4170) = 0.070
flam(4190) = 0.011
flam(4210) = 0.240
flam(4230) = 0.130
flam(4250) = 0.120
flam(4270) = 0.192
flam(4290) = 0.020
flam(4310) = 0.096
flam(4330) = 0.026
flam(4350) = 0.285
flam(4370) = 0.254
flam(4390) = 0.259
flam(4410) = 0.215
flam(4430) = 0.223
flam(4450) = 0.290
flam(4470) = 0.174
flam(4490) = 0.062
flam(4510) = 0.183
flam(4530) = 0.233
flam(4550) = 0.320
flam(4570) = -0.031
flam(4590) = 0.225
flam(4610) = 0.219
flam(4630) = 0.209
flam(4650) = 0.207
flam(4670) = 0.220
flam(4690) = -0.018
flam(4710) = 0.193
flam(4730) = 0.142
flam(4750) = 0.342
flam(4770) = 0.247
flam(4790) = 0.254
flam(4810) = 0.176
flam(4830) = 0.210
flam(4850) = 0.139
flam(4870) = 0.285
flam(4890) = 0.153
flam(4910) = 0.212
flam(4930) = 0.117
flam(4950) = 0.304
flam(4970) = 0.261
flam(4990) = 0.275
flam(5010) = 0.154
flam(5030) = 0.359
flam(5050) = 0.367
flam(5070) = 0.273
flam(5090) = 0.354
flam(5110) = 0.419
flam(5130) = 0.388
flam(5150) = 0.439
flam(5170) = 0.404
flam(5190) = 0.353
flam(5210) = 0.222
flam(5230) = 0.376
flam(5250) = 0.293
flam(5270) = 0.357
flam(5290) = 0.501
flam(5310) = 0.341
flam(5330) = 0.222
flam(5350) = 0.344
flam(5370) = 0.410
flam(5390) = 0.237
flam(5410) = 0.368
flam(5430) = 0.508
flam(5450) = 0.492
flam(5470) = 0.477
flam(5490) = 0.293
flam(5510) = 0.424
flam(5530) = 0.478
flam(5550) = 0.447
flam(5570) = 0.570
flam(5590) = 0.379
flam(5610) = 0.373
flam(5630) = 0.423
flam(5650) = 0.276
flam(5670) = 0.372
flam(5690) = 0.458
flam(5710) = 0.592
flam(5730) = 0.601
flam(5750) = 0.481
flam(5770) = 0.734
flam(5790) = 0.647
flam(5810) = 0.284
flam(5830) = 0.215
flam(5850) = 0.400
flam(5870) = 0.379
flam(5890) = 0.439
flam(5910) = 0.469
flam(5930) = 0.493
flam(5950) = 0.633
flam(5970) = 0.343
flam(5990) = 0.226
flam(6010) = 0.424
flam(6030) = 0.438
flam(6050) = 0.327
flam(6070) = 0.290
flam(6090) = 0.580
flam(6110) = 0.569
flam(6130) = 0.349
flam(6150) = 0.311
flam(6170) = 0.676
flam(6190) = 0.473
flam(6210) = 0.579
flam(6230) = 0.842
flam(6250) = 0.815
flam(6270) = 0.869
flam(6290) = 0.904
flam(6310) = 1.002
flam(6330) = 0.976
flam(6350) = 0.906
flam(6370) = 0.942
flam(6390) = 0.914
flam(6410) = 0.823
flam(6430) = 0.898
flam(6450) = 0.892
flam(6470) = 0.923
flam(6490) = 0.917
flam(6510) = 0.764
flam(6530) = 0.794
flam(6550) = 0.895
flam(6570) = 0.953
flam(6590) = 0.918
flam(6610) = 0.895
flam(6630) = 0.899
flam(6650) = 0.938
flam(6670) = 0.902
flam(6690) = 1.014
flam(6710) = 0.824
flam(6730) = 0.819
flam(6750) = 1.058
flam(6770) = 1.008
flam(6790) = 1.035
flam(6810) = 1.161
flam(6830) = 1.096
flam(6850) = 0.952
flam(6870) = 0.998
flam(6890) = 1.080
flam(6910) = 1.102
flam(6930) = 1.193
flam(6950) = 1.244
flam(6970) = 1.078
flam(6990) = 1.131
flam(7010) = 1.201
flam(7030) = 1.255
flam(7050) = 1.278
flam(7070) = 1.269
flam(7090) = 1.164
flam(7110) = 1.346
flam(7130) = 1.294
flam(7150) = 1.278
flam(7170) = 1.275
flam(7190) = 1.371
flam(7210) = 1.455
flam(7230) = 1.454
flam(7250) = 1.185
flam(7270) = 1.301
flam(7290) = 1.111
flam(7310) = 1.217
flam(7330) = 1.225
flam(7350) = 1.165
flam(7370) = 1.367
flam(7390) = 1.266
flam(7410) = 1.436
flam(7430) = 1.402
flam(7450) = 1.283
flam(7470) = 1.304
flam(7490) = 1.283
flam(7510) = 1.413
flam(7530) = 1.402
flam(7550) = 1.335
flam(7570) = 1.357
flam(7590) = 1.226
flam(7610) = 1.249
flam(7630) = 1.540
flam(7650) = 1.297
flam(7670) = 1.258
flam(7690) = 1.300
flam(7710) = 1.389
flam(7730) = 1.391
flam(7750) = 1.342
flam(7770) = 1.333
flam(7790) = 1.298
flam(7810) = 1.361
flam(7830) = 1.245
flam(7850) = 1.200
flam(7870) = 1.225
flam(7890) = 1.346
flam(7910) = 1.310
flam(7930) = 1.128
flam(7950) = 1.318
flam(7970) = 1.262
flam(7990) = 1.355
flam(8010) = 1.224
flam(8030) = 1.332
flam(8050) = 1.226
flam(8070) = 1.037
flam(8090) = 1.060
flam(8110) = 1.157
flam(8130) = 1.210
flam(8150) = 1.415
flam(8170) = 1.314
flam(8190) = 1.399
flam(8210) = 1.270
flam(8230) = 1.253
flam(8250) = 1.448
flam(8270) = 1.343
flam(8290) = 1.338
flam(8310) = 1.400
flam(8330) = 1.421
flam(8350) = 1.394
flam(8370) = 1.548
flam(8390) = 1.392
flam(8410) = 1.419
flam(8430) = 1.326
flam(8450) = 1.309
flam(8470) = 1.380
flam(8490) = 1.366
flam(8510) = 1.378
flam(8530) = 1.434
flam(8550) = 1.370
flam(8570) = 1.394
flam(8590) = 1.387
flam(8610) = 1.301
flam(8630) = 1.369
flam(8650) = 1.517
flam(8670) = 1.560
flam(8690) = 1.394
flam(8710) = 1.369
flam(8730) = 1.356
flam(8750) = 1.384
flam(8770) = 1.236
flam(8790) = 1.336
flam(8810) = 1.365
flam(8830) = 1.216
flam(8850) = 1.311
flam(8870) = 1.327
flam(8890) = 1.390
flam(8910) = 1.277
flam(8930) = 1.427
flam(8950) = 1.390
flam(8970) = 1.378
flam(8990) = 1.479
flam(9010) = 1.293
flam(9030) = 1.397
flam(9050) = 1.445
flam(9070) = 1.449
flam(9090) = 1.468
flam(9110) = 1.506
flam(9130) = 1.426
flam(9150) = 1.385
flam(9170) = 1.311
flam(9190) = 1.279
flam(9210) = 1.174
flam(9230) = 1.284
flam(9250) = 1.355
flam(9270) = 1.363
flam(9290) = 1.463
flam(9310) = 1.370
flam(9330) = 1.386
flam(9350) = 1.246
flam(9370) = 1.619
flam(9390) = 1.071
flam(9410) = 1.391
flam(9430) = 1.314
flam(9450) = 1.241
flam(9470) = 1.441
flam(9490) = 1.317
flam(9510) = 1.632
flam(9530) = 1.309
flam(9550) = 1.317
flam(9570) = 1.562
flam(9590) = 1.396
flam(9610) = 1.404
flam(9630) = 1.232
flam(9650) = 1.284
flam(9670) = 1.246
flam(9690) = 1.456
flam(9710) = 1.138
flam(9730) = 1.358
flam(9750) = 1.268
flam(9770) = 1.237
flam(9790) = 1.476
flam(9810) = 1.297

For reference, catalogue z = 0.56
